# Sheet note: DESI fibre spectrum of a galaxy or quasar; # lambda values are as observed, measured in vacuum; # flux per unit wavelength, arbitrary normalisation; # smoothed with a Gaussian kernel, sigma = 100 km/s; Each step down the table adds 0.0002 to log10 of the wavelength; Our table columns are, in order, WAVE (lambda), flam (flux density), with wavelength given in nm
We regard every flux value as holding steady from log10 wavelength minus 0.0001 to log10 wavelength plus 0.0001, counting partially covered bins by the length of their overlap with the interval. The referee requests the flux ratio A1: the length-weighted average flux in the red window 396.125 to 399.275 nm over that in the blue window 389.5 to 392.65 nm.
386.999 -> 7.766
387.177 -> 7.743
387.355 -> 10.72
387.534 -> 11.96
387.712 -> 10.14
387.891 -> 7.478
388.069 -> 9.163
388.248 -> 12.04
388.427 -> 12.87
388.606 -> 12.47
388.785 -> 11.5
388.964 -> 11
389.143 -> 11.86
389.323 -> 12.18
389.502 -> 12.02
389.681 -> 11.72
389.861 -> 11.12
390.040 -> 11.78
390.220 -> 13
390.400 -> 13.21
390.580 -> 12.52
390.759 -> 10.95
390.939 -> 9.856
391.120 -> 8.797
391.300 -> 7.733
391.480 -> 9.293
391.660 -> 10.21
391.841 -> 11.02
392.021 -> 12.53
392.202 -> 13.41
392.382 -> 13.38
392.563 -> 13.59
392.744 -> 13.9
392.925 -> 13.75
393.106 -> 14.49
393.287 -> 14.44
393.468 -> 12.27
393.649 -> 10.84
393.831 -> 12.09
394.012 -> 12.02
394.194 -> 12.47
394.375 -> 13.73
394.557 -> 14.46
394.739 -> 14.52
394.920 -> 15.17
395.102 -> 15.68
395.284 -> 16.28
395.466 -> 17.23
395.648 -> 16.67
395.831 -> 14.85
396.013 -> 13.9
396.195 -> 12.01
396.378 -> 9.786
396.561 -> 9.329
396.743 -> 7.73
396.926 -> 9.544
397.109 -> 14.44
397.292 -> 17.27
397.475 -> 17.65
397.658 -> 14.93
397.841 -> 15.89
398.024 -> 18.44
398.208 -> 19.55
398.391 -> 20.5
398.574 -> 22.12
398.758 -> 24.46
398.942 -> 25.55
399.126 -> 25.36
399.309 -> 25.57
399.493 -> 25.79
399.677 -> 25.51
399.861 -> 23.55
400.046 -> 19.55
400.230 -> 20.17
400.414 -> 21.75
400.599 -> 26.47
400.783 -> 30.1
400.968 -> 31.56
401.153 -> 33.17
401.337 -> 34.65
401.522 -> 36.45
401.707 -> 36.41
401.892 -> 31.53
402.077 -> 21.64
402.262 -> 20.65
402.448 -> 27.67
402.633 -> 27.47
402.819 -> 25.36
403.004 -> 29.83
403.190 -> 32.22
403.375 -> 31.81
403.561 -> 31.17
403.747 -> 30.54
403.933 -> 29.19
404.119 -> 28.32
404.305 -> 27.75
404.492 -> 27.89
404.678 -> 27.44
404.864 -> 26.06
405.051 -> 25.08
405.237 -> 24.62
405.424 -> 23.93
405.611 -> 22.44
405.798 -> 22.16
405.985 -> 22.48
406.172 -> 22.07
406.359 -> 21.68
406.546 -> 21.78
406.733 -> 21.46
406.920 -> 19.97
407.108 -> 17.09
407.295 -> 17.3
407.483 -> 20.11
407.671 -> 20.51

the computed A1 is 1.48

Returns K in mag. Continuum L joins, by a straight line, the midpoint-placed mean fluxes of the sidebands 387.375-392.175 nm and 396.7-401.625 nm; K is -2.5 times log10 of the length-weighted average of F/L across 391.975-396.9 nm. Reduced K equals 0.24 mag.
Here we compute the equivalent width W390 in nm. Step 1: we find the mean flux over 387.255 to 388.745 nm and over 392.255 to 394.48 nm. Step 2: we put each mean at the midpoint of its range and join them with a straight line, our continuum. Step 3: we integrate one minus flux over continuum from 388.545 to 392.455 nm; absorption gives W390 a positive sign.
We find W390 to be 0.149 nm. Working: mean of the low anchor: 10.9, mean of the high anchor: 13.1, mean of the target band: 11.4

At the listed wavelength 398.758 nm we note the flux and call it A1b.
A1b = 24.46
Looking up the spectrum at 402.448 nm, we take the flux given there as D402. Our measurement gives 27.67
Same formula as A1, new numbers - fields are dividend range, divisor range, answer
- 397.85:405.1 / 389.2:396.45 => 2.10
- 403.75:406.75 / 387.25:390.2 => 2.21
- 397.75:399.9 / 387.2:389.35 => 2.07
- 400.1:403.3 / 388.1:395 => 2.34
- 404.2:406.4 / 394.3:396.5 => 1.70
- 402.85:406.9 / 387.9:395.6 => 2.10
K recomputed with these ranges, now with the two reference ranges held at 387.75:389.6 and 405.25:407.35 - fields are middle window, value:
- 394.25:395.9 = -0.03 mag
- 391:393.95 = 0.13 mag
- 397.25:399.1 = -0.19 mag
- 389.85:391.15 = 0.07 mag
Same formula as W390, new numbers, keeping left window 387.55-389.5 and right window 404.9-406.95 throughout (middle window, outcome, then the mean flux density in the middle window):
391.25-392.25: 0.20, 10.7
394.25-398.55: 0.40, 14.9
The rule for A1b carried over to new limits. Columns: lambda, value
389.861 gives 11.12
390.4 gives 13.21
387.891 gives 7.478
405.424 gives 23.93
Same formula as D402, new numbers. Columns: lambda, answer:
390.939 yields 9.856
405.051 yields 25.08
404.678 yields 27.44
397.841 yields 15.89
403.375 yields 31.81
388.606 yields 12.47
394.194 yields 12.47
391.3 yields 7.733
